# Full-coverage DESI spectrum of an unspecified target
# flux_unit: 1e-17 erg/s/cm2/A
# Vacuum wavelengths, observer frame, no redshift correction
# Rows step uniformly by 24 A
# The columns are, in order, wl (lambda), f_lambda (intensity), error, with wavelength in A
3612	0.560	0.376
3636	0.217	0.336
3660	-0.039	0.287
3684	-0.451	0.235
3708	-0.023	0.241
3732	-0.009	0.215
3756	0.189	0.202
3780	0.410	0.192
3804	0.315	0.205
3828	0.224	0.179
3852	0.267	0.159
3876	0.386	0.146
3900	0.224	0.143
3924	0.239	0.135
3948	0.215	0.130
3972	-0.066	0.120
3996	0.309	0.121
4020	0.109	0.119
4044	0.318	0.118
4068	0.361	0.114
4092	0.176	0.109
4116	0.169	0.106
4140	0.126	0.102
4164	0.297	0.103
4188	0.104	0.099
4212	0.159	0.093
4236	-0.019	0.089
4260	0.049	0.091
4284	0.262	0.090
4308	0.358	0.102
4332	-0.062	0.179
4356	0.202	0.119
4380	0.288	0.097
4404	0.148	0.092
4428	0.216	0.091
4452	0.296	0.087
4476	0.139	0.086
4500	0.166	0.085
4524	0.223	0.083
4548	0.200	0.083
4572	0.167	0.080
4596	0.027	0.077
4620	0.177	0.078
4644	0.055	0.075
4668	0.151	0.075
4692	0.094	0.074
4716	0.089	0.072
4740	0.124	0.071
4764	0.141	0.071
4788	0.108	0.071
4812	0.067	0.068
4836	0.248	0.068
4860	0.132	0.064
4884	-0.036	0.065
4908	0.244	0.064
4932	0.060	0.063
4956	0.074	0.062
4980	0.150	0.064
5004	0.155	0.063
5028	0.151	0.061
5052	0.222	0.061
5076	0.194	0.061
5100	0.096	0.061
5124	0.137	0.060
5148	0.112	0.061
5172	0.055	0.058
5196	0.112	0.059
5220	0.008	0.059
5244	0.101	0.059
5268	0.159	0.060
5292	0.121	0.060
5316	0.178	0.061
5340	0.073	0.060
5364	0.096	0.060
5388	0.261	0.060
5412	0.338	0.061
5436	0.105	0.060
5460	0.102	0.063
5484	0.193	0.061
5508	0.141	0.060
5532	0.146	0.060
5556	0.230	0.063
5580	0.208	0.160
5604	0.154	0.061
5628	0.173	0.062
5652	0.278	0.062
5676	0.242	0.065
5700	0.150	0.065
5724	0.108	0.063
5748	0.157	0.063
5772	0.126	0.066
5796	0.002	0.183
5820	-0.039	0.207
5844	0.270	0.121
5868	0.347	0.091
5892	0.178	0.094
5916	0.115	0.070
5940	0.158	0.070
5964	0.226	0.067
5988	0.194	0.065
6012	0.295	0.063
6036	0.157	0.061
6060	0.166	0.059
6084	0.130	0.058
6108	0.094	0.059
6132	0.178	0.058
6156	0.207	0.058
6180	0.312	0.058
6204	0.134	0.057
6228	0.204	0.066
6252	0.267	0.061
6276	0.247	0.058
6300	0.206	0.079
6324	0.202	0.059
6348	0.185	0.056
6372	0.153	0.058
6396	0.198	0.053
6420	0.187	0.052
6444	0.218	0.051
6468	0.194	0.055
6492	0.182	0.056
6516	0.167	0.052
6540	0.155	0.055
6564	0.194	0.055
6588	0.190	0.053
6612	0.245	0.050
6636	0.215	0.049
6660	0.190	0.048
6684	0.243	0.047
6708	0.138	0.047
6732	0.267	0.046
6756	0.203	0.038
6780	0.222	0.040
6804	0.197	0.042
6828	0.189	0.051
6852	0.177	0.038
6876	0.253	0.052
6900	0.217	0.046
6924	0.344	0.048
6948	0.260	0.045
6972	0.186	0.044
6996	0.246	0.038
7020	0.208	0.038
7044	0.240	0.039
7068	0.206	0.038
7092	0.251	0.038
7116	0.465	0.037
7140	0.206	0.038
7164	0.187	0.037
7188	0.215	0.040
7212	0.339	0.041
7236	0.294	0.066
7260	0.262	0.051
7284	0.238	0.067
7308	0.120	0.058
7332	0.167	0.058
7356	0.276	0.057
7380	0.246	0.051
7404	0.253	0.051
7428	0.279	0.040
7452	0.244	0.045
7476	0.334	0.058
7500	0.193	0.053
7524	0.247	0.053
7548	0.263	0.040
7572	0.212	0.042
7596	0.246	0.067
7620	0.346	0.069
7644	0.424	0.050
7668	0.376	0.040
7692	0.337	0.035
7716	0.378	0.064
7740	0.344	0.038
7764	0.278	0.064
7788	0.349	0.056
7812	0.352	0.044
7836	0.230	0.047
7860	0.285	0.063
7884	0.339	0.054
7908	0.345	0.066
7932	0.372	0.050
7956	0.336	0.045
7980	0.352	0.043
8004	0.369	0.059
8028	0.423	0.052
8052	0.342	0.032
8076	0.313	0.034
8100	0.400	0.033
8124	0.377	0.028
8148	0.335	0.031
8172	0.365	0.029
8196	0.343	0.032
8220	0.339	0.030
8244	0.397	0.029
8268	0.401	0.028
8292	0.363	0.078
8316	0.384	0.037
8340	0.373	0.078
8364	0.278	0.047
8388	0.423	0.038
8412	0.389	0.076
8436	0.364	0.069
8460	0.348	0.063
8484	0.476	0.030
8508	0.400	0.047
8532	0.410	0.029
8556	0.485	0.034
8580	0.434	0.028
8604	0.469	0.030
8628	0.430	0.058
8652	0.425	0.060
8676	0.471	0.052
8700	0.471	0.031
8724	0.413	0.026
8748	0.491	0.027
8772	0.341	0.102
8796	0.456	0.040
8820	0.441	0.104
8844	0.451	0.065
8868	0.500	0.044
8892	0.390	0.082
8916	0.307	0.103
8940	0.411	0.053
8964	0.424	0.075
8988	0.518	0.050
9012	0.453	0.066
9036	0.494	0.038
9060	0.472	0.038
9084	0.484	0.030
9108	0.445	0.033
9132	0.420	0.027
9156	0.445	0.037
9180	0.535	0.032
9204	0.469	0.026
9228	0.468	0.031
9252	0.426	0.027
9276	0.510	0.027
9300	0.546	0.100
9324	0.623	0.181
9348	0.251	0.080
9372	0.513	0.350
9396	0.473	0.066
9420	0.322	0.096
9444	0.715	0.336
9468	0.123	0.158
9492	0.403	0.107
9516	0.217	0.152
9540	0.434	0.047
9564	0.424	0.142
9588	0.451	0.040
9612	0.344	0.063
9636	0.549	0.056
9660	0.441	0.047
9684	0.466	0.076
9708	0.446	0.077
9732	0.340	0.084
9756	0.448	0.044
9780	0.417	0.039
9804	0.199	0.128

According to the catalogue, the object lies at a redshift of 0.907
